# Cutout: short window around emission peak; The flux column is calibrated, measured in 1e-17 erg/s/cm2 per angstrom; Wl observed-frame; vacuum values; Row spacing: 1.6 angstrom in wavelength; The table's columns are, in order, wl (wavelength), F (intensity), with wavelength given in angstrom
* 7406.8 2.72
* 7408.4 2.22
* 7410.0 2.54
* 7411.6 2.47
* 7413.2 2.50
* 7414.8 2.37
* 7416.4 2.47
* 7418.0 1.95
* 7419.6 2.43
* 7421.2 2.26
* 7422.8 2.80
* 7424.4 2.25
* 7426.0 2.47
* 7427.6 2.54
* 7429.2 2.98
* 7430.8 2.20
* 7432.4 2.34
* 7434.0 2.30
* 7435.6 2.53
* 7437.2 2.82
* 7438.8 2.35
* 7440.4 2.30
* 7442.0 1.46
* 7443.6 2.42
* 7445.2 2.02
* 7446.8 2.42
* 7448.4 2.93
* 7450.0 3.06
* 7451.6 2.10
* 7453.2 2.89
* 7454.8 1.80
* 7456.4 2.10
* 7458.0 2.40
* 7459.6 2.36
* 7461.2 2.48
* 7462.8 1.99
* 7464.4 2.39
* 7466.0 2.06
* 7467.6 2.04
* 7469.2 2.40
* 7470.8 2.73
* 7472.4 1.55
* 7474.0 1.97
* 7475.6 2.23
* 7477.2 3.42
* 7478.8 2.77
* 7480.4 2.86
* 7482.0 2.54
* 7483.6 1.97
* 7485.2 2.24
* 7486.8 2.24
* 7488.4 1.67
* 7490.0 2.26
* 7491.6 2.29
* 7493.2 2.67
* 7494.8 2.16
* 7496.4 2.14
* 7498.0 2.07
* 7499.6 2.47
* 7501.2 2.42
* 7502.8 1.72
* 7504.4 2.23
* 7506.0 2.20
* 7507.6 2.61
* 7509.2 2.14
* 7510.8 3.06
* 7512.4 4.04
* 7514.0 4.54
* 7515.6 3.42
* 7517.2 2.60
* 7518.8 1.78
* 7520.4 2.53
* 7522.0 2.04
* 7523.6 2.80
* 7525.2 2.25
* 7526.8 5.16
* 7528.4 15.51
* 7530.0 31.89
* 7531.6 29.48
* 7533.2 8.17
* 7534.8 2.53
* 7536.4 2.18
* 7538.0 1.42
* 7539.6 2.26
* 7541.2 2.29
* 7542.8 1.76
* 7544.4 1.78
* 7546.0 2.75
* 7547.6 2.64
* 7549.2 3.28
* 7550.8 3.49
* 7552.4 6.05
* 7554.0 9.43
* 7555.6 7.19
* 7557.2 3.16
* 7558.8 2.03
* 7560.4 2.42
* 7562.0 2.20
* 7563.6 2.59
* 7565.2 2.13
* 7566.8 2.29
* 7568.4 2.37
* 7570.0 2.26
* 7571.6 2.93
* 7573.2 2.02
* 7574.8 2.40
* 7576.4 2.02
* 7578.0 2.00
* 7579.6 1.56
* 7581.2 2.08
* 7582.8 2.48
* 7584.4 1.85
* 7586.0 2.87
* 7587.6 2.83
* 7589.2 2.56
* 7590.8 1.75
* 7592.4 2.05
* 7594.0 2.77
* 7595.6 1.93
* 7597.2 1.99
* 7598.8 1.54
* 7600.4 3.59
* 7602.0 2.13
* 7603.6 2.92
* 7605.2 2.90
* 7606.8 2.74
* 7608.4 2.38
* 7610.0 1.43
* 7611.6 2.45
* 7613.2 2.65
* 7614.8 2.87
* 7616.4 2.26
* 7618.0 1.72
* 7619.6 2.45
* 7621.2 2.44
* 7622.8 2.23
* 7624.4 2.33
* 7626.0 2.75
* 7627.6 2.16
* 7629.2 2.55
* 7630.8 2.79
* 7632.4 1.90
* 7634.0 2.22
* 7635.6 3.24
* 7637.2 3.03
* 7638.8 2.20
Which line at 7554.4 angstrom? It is [N II]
